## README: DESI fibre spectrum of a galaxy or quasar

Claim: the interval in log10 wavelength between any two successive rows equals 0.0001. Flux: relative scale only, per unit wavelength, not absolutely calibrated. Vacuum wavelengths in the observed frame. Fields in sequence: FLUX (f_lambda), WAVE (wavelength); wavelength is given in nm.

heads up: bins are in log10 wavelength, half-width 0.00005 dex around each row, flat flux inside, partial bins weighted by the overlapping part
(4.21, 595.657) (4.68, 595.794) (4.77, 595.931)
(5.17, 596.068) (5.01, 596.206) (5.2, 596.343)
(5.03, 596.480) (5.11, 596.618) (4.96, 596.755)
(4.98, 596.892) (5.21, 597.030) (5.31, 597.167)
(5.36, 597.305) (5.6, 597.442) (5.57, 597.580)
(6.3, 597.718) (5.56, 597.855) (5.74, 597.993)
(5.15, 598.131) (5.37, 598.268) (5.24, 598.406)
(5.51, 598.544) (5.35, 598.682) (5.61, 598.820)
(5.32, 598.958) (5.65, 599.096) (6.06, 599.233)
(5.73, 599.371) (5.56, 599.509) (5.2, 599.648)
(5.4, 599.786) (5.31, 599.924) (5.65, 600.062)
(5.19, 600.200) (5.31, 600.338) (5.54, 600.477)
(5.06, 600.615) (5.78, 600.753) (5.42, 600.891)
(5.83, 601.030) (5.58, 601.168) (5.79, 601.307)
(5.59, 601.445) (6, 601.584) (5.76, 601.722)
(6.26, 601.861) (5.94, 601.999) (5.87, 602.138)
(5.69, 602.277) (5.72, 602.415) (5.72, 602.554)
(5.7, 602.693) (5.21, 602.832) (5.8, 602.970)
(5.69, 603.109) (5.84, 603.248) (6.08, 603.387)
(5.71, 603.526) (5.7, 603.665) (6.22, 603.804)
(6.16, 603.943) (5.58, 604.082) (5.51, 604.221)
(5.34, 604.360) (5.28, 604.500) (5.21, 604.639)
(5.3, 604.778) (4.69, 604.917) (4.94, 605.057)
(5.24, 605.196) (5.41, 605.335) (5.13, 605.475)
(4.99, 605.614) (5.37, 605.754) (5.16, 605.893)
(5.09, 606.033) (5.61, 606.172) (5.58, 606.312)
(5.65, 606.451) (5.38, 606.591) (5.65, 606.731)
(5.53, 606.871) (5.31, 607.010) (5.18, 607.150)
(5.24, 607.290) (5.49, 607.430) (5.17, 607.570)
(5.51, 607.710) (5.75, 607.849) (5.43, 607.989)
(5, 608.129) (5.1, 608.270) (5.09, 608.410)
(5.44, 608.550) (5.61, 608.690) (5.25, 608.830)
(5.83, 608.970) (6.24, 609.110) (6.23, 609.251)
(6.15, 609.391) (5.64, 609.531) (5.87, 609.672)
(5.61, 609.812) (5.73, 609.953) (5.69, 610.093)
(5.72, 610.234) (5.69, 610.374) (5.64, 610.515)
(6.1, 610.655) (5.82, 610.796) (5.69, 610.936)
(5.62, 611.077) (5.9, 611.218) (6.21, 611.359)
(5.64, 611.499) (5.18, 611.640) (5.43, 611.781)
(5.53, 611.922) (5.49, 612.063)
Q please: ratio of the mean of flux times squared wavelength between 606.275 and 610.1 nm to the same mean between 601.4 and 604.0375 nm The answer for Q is 1.0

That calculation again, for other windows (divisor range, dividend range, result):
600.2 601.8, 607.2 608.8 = 0.98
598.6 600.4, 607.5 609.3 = 1.03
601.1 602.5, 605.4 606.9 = 0.94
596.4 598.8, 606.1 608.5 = 1.04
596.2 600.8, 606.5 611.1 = 1.07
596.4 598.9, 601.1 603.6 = 1.09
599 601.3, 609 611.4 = 1.10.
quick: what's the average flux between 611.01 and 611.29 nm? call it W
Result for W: 5.75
